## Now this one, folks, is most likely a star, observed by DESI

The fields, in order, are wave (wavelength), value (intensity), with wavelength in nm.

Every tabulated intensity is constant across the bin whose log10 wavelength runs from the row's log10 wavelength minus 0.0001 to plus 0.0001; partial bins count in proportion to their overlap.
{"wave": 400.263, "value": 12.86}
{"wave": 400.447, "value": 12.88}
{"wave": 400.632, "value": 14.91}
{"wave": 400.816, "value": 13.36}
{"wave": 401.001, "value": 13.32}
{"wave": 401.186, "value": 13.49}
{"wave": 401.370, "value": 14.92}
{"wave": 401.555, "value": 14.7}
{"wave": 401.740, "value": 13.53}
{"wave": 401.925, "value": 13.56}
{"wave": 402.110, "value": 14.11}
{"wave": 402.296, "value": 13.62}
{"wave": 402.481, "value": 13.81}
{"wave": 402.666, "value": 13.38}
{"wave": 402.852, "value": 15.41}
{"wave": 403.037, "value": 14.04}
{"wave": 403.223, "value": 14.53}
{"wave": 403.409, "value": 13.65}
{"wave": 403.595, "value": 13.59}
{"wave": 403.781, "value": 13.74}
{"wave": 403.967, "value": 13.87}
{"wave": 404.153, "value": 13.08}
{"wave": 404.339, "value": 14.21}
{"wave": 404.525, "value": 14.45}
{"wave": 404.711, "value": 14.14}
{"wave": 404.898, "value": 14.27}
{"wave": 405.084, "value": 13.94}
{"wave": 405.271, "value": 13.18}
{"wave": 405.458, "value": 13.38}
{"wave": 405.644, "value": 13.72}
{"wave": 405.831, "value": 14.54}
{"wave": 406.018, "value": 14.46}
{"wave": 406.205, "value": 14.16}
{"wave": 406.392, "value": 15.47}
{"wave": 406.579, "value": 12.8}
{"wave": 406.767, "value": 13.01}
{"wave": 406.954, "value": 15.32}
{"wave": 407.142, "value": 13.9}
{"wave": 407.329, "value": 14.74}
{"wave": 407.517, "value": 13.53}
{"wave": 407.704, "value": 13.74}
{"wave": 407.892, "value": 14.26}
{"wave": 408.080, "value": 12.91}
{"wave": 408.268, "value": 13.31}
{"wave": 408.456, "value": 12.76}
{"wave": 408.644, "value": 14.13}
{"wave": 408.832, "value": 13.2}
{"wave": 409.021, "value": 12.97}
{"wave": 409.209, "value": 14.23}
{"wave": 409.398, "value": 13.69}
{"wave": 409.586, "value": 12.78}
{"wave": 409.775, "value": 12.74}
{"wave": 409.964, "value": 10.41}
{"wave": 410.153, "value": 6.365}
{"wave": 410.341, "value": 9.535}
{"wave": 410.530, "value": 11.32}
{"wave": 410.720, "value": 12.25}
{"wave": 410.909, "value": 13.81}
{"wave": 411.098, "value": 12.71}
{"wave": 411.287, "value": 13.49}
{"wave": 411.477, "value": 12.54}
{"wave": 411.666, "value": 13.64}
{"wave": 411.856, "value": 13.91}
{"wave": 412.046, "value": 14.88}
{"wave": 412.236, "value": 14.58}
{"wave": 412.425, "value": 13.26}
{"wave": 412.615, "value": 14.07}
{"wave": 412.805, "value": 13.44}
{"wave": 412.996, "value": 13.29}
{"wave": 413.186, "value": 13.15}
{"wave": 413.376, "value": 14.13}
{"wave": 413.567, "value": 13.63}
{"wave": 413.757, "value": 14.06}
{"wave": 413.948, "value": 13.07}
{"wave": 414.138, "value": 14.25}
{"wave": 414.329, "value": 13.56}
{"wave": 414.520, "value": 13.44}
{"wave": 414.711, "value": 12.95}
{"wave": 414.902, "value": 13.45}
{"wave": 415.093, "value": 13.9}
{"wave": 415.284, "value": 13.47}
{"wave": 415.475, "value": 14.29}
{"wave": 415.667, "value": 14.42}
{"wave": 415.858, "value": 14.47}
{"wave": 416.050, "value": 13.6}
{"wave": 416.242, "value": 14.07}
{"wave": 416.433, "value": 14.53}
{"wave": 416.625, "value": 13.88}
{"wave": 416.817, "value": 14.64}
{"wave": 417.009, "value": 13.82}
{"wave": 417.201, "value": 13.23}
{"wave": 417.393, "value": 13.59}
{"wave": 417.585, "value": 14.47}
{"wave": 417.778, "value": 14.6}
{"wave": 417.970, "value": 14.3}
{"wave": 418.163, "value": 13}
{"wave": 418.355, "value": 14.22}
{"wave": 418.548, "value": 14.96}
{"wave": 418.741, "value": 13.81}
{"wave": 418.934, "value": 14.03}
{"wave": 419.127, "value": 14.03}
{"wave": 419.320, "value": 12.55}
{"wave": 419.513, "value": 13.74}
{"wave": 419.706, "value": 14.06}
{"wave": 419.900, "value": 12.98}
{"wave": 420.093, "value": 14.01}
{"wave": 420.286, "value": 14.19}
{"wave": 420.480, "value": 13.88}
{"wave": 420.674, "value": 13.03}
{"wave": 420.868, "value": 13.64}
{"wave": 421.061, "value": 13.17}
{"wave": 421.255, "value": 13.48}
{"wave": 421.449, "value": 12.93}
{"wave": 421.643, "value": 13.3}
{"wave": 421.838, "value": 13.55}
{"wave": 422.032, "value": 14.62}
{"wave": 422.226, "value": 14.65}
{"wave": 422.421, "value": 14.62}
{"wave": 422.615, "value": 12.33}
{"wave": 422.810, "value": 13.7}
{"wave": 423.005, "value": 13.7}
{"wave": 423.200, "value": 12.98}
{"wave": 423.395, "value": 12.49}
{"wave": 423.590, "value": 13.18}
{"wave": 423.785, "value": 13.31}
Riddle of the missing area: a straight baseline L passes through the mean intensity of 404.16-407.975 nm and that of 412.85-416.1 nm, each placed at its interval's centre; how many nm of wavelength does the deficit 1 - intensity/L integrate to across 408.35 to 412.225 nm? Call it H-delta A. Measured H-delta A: 0.35 nm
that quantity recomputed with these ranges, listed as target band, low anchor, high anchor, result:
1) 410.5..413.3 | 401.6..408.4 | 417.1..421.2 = 0.090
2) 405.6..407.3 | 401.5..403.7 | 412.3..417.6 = -0.033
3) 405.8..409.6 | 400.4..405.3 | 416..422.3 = 0.025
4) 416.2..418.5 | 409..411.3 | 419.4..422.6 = -0.165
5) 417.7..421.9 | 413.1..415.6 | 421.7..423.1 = 0.028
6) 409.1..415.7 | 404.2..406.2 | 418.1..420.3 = 0.383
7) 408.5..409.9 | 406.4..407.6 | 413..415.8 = 0.061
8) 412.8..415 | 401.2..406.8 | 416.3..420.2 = 0.064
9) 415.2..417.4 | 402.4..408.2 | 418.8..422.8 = -0.045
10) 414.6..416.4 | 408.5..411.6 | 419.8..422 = -0.136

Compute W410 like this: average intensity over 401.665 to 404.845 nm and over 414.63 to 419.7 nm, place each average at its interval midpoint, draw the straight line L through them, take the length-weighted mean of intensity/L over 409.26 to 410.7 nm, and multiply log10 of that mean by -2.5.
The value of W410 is 0.24 mag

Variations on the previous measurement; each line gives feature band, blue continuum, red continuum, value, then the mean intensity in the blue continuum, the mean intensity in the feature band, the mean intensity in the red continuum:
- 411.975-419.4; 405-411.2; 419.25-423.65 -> -0.04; 13.1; 13.9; 13.5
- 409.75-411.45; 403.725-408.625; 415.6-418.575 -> 0.22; 13.9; 11.4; 14.1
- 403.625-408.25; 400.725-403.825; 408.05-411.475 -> -0.06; 13.9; 13.9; 12.4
